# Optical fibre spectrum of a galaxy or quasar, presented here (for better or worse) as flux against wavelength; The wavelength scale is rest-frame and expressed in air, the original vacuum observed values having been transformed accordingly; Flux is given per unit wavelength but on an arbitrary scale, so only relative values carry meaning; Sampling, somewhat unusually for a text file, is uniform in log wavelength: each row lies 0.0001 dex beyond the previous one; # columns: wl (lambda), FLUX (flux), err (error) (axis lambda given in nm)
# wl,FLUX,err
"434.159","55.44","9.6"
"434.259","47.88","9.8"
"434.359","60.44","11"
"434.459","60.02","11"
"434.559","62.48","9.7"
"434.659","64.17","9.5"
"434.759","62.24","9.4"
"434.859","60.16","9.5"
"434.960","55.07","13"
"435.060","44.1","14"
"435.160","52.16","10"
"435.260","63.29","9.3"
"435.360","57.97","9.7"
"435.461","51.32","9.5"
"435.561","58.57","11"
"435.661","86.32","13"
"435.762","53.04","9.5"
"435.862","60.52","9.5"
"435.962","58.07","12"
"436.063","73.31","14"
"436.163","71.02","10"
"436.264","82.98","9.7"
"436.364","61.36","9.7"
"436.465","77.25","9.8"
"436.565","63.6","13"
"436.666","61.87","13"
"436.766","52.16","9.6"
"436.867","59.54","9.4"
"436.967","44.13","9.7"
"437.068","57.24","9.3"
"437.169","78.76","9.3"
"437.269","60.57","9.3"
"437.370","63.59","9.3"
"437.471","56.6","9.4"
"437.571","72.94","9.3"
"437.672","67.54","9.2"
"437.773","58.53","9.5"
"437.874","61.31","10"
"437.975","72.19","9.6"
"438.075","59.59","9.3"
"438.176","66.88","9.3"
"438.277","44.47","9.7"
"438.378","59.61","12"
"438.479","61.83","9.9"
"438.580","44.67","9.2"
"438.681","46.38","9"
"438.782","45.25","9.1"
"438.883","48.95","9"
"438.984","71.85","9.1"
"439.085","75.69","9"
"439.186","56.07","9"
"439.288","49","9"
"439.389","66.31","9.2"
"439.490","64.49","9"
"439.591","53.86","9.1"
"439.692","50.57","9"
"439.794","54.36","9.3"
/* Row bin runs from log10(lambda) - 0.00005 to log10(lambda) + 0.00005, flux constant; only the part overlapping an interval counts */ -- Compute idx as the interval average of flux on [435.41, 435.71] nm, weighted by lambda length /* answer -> 65.3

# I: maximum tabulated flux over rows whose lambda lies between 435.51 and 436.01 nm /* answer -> 86.32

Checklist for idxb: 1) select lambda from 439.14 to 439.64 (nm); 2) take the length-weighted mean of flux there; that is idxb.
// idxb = 57.9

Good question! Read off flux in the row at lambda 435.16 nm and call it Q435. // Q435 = 52.16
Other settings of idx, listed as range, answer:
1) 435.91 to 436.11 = 65.4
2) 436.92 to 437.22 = 60.2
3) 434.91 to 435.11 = 49.7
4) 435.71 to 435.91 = 56.8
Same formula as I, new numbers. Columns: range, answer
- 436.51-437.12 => 63.6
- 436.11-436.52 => 82.98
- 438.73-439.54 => 75.69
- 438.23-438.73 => 61.83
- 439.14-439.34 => 56.07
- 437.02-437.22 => 78.76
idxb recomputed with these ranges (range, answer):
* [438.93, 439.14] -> 73.1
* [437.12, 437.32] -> 69.7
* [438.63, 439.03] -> 52.9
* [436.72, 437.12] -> 53.3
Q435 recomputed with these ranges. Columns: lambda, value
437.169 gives 78.76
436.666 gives 61.87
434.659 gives 64.17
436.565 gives 63.6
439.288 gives 49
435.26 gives 63.29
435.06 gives 44.1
